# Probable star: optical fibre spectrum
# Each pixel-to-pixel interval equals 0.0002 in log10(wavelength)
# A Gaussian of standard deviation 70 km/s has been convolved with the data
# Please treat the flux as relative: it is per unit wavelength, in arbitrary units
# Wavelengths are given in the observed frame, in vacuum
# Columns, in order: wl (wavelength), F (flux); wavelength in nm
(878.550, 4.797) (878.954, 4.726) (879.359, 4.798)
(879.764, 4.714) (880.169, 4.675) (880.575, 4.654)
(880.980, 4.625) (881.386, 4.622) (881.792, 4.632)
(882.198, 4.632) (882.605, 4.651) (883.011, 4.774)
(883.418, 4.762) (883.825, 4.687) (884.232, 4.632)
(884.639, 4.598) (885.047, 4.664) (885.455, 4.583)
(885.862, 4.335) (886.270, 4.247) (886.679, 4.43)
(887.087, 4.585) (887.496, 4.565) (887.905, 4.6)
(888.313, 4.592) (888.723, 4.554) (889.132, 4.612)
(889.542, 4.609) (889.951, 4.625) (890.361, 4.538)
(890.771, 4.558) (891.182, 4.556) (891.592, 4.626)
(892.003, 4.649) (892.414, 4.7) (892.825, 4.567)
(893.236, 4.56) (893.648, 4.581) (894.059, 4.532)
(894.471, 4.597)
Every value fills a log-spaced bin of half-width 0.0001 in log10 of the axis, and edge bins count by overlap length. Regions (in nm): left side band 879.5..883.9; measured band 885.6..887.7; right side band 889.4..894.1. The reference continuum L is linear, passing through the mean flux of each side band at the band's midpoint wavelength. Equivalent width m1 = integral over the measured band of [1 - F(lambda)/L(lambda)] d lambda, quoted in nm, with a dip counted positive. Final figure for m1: 0.090 nm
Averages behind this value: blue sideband 4.68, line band 4.44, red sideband 4.59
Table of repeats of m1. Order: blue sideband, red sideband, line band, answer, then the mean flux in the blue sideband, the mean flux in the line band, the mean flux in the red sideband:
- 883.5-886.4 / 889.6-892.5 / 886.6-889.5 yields 0.00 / 4.55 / 4.57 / 4.6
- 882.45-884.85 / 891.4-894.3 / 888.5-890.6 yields 0.02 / 4.68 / 4.59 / 4.6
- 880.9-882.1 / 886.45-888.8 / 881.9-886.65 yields 0.00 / 4.63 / 4.59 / 4.55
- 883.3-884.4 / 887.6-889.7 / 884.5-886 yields 0.04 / 4.69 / 4.55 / 4.59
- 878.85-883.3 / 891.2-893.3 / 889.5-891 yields 0.02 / 4.68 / 4.58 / 4.62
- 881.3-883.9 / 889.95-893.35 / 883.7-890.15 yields 0.12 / 4.68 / 4.56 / 4.6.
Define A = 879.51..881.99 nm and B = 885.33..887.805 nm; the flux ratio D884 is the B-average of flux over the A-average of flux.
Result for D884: 0.96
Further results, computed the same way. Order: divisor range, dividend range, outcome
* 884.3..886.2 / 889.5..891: 1.01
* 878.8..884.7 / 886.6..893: 0.98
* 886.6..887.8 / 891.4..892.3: 1.02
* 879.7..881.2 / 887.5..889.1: 0.98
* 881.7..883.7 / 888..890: 0.98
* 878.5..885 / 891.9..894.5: 0.98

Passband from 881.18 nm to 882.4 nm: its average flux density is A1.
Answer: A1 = 4.63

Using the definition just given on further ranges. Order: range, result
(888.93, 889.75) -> 4.61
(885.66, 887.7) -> 4.43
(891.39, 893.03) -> 4.63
